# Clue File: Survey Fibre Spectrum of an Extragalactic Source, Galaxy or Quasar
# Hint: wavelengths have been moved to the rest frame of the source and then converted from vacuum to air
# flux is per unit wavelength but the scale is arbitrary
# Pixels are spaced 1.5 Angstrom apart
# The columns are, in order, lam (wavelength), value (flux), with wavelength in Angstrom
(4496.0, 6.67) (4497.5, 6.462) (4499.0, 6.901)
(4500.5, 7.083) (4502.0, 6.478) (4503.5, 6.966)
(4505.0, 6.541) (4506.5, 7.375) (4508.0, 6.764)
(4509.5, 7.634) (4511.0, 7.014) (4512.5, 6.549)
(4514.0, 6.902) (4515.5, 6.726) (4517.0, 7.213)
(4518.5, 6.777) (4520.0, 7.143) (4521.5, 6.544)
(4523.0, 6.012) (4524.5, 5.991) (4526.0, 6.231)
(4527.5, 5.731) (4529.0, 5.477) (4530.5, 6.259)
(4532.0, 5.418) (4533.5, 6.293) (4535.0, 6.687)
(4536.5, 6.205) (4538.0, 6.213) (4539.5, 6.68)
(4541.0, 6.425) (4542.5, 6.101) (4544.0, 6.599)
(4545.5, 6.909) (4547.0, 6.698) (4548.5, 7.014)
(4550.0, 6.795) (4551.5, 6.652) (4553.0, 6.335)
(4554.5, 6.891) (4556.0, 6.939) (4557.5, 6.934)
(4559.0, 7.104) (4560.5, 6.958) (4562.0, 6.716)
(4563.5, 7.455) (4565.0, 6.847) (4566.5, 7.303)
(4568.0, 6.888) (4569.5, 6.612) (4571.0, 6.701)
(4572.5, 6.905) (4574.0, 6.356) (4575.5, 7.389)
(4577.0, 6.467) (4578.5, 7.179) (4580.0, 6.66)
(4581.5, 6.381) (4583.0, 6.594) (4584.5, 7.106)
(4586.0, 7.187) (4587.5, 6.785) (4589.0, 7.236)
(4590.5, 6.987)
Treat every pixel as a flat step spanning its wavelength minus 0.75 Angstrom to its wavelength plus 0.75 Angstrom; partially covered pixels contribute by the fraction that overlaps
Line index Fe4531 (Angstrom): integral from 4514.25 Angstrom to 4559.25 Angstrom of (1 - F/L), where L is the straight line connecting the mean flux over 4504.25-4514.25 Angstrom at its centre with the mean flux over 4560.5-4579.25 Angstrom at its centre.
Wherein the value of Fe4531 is 2.9 Angstrom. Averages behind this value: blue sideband 6.97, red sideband 6.9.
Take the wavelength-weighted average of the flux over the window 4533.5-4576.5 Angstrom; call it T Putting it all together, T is 6.75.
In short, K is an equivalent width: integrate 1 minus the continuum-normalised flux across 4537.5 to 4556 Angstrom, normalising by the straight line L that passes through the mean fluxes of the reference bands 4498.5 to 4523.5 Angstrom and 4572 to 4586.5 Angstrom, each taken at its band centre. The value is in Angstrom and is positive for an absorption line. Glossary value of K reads 0.6 Angstrom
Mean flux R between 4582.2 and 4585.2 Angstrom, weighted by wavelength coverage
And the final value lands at 6.84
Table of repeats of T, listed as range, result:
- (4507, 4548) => 6.5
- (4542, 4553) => 6.67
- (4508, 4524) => 6.83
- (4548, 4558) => 6.79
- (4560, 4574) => 6.9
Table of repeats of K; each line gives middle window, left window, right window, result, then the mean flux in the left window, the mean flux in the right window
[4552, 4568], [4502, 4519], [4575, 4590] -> -0.1 Angstrom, 6.93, 6.89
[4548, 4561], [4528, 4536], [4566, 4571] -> -0.6 Angstrom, 6.02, 6.88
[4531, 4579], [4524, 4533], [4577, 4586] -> -2.9 Angstrom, 5.86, 6.79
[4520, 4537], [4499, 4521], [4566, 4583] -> 1.9 Angstrom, 6.93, 6.79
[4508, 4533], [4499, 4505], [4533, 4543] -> 0.4 Angstrom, 6.81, 6.38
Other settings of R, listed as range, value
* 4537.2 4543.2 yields 6.36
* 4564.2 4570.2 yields 6.92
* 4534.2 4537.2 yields 6.45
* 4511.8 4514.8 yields 6.73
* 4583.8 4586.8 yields 7.14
